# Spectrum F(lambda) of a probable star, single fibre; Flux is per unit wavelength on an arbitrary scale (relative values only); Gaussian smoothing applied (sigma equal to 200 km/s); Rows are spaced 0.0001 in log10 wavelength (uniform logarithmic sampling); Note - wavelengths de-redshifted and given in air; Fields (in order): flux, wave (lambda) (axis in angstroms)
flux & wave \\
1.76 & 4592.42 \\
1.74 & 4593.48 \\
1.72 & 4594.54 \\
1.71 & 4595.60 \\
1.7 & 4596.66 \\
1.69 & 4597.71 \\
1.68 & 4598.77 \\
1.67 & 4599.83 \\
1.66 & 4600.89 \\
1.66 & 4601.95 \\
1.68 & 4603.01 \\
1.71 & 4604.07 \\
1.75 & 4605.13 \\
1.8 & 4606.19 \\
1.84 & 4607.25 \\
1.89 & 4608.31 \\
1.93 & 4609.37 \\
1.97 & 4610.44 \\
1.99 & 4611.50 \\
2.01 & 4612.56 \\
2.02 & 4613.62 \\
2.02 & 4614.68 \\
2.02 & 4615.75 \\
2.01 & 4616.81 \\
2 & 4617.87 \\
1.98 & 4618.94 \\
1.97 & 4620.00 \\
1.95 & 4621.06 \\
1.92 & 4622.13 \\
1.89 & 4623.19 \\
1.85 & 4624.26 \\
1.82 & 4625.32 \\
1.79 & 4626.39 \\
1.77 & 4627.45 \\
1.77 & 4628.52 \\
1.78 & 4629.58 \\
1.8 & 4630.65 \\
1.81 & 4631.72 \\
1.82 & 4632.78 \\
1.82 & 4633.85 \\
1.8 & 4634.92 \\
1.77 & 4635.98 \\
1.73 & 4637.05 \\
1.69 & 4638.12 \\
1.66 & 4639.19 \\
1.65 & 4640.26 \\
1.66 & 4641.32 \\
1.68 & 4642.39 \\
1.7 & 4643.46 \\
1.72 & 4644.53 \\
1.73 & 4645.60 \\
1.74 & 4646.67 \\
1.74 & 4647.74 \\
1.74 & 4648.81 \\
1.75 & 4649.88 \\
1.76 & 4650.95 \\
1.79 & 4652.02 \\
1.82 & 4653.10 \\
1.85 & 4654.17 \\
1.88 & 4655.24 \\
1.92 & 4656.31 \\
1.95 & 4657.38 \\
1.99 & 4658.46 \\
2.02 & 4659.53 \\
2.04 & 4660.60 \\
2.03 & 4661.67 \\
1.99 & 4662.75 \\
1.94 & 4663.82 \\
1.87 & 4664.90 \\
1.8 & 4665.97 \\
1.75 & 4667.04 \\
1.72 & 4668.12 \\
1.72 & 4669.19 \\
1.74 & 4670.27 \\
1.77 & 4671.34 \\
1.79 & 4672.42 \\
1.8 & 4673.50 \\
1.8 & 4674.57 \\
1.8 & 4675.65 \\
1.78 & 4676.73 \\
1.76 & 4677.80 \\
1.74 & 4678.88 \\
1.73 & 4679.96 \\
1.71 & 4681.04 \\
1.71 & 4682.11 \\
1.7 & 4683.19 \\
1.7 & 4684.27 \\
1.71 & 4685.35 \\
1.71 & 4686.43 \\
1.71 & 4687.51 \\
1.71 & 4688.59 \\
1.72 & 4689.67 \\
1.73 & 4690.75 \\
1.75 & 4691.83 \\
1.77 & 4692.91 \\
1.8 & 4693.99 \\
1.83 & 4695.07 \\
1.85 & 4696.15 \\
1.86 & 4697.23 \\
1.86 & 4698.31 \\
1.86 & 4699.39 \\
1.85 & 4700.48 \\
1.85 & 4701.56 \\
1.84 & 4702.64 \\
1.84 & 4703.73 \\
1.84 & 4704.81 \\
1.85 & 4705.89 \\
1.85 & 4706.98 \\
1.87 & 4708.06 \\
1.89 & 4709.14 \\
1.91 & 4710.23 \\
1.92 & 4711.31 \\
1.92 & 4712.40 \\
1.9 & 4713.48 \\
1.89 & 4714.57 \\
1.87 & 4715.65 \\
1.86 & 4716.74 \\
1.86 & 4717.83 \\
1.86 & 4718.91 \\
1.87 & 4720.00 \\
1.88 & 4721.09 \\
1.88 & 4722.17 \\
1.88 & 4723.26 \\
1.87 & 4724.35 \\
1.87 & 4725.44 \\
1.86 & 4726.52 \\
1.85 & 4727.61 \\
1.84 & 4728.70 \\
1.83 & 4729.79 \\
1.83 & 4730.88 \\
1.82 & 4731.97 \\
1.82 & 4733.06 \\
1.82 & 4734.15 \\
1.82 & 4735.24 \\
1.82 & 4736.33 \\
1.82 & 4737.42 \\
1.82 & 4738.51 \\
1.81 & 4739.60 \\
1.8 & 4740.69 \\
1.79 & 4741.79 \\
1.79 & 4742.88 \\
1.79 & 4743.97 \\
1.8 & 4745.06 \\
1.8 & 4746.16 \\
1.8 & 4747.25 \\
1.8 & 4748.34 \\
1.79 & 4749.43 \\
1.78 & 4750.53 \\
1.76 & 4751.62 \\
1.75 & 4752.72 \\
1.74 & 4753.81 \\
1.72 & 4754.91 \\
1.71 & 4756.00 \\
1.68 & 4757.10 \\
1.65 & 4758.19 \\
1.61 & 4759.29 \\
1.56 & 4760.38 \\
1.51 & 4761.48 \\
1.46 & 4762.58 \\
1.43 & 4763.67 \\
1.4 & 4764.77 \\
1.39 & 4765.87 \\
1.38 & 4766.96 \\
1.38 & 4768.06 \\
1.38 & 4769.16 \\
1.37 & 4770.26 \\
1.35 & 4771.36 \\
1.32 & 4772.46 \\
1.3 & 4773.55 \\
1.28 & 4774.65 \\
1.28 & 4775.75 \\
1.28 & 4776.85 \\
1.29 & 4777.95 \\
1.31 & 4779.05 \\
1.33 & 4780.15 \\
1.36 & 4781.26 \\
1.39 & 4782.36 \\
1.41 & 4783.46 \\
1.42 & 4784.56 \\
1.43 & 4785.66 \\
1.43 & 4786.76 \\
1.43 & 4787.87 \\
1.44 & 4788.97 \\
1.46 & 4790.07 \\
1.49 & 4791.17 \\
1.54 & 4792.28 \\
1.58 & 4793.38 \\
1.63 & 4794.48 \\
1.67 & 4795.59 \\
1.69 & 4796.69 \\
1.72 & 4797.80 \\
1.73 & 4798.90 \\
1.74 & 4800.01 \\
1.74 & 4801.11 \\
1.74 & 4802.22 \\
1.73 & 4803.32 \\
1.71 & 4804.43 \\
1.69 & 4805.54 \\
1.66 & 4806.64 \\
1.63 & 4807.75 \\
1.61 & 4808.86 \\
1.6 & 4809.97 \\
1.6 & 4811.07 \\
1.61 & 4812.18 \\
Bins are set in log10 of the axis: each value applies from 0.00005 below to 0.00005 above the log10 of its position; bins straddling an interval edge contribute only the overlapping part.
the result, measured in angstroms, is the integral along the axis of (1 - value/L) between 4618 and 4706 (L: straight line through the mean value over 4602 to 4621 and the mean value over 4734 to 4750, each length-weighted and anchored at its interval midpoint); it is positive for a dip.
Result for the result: 3.15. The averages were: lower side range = 1.91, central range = 1.8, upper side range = 1.8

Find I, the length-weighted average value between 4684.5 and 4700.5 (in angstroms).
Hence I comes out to 1.78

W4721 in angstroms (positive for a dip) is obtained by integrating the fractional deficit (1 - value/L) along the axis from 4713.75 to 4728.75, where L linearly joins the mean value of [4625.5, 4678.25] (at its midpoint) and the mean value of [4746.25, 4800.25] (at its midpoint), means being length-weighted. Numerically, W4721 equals -2.1 angstroms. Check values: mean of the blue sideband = 1.8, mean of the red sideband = 1.52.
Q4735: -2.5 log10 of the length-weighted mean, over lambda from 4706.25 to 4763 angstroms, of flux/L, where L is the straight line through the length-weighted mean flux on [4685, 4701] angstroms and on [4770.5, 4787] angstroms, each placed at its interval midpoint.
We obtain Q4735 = -0.151 mag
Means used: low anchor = 1.78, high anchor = 1.34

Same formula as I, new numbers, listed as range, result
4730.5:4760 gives 1.77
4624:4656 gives 1.76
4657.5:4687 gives 1.81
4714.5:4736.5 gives 1.85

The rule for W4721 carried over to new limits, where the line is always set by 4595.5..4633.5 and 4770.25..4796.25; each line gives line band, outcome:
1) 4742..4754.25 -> -2.30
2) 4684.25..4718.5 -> -4.38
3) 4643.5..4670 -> -1.61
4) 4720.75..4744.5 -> -4.49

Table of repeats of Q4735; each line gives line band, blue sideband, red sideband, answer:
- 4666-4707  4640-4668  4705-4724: 0.05 mag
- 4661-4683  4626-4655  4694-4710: 0.00 mag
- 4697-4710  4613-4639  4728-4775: -0.07 mag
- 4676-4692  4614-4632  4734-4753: 0.07 mag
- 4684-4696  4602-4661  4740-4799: -0.02 mag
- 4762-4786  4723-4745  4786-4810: 0.24 mag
